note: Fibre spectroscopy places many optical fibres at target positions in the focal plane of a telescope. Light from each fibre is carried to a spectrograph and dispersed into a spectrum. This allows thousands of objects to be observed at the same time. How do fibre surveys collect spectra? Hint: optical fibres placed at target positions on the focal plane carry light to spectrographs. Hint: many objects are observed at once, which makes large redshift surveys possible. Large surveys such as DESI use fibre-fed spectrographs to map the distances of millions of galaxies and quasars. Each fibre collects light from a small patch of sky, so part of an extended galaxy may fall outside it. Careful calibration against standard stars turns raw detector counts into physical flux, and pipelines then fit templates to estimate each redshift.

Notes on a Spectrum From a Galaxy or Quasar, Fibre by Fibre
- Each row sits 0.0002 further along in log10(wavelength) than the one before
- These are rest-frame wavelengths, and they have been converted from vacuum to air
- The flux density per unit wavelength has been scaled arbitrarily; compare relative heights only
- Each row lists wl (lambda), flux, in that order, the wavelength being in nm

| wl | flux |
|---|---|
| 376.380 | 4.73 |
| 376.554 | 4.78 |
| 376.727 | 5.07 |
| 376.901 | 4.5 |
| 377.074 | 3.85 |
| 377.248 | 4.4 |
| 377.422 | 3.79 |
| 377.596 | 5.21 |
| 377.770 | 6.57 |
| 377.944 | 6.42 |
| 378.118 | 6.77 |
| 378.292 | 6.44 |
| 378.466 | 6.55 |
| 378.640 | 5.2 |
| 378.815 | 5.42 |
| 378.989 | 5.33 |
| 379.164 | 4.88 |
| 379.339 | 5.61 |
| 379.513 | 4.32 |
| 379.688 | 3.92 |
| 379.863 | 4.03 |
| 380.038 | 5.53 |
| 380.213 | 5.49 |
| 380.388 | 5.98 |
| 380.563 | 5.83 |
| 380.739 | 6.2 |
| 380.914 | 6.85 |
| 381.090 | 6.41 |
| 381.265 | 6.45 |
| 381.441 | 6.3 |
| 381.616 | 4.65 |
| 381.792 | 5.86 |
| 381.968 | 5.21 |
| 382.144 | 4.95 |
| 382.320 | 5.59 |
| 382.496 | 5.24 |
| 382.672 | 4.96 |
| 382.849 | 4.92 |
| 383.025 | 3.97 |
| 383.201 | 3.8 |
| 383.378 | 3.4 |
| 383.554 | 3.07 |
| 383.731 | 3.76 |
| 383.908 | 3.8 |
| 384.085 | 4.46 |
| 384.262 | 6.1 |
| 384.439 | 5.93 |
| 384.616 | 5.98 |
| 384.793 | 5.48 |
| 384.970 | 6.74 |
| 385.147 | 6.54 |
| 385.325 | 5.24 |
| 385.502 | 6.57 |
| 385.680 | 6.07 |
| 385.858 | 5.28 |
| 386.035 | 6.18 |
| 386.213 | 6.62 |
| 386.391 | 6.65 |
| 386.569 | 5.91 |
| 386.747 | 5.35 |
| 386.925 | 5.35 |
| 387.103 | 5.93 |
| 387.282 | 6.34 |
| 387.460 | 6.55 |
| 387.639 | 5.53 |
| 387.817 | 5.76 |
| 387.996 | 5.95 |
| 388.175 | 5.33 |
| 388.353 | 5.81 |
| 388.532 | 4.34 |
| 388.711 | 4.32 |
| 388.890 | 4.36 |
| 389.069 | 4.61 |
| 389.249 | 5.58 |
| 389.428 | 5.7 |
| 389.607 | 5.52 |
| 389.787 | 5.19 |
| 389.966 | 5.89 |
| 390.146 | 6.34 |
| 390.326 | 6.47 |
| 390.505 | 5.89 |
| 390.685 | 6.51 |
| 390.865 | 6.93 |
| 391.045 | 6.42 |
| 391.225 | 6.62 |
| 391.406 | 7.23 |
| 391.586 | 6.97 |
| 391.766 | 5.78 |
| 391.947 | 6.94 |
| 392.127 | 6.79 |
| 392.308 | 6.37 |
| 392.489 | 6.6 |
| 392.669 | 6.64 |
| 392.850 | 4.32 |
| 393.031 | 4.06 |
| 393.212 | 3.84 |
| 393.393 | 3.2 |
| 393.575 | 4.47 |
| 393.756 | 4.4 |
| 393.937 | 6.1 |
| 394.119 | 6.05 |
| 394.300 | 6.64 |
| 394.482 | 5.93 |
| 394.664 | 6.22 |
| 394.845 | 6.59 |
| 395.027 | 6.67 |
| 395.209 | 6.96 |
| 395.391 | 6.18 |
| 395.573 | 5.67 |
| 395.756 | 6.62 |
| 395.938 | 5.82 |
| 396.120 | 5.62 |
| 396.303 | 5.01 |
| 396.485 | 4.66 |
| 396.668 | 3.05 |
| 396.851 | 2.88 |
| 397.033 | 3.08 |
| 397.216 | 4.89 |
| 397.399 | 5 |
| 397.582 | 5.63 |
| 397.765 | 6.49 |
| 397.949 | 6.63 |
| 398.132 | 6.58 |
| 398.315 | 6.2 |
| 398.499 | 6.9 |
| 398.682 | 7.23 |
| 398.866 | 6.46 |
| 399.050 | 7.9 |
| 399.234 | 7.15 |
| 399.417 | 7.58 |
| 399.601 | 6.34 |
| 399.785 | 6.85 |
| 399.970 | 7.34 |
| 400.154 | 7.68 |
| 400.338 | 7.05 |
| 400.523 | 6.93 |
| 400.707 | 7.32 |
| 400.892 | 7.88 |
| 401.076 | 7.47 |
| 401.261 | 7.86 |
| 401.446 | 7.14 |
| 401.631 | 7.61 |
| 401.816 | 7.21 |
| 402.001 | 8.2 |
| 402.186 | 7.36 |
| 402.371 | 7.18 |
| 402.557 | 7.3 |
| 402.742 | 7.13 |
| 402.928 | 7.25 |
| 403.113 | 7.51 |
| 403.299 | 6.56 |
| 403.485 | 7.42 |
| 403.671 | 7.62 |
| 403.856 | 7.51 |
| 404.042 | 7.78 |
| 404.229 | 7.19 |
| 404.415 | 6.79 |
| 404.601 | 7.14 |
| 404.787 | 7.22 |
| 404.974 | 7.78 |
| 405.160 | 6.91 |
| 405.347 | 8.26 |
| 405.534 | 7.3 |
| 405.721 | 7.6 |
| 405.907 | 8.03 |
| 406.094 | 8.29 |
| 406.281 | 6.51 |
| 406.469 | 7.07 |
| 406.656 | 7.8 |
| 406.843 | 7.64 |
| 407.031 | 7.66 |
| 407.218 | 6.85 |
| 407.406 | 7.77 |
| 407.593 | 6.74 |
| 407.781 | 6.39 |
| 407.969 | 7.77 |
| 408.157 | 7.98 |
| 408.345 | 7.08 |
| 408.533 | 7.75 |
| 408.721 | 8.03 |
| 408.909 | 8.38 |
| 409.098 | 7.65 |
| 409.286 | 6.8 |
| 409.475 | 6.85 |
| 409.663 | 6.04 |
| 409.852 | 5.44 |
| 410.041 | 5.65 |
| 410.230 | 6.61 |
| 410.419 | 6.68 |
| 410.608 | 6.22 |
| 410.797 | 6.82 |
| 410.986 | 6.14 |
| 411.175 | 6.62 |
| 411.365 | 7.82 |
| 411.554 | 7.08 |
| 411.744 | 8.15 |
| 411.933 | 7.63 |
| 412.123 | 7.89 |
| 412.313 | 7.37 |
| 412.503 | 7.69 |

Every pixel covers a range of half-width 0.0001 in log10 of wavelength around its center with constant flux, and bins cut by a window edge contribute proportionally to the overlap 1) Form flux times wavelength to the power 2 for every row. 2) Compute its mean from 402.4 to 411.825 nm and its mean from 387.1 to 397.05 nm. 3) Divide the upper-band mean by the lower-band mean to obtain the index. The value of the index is 1.38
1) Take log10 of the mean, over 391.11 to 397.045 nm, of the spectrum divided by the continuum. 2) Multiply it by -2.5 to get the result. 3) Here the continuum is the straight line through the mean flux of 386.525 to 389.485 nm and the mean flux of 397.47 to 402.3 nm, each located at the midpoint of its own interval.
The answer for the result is 0.120 mag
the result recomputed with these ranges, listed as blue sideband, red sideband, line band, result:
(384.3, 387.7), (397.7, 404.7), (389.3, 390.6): 0.08 mag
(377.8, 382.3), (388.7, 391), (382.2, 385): 0.18 mag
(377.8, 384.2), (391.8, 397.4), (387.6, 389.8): 0.02 mag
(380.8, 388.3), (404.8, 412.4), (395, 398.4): 0.17 mag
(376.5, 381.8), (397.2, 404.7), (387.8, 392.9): 0.07 mag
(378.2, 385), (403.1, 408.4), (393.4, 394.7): 0.16 mag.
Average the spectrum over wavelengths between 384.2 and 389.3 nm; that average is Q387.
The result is 5.74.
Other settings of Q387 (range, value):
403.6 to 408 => 7.39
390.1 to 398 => 5.7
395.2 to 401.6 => 6.29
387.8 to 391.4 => 5.71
